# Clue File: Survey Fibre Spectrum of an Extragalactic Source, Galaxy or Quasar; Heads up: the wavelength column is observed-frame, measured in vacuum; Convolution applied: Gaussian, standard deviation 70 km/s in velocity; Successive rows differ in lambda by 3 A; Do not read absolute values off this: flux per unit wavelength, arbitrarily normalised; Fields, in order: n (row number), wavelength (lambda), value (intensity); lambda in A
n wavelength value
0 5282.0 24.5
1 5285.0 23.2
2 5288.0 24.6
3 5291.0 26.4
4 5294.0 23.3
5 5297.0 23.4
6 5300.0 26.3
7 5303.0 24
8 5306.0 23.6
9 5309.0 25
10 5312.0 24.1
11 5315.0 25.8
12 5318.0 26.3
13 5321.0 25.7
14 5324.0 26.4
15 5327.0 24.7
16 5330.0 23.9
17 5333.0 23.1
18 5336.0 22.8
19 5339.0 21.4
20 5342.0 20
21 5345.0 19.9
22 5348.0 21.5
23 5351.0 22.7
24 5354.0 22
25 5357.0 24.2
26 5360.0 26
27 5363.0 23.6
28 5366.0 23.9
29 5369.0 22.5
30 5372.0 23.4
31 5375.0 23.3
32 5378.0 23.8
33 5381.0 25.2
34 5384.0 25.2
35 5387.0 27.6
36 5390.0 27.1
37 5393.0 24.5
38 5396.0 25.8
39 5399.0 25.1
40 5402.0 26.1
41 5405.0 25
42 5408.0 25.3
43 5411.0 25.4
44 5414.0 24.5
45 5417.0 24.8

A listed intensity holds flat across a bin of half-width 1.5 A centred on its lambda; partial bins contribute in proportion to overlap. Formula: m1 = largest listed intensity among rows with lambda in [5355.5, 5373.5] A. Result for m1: 26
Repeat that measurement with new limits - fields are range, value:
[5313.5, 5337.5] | 26.4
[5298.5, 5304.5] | 26.3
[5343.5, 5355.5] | 22.7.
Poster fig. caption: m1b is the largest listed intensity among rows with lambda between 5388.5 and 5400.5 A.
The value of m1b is 27.1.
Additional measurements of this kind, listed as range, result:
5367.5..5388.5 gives 27.6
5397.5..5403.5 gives 26.1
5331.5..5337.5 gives 23.1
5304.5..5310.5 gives 25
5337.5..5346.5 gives 21.4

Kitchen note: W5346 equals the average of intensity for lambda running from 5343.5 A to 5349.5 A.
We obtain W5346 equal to 20.7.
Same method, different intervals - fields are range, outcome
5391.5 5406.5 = 25.3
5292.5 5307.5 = 24.1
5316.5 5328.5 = 25.8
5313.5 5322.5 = 25.9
